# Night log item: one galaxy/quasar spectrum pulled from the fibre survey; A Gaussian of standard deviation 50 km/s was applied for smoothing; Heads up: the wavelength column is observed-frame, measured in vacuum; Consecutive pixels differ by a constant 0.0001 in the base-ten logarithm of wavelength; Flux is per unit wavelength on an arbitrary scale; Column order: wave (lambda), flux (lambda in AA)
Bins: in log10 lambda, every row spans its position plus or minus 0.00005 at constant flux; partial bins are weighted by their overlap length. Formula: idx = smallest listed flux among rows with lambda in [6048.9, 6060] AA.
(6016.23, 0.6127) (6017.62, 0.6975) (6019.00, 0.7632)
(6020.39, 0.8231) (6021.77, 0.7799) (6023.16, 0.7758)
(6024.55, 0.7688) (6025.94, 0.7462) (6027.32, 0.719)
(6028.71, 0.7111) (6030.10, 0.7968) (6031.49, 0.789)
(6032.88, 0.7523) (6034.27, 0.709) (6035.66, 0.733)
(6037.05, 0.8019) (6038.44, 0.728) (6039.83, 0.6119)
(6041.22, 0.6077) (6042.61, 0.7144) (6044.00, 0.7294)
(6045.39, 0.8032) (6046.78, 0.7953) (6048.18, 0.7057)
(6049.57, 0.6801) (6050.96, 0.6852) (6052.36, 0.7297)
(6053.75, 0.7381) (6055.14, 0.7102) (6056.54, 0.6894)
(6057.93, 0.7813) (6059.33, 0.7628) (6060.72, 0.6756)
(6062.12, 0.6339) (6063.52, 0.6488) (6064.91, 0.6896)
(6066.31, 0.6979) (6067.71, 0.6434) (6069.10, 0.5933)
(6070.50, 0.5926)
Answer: 0.6801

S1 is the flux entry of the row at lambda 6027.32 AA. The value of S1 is 0.719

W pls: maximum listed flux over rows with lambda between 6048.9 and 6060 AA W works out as 0.7813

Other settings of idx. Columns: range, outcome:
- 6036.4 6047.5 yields 0.6077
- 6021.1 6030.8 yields 0.7111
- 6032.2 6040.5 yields 0.6119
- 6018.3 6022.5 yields 0.7632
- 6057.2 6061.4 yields 0.6756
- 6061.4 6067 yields 0.6339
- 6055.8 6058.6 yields 0.6894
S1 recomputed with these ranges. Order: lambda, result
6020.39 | 0.8231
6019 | 0.7632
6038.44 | 0.728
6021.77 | 0.7799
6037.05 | 0.8019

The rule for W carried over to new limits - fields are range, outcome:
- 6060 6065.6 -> 0.6896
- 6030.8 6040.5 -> 0.8019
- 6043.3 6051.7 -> 0.8032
